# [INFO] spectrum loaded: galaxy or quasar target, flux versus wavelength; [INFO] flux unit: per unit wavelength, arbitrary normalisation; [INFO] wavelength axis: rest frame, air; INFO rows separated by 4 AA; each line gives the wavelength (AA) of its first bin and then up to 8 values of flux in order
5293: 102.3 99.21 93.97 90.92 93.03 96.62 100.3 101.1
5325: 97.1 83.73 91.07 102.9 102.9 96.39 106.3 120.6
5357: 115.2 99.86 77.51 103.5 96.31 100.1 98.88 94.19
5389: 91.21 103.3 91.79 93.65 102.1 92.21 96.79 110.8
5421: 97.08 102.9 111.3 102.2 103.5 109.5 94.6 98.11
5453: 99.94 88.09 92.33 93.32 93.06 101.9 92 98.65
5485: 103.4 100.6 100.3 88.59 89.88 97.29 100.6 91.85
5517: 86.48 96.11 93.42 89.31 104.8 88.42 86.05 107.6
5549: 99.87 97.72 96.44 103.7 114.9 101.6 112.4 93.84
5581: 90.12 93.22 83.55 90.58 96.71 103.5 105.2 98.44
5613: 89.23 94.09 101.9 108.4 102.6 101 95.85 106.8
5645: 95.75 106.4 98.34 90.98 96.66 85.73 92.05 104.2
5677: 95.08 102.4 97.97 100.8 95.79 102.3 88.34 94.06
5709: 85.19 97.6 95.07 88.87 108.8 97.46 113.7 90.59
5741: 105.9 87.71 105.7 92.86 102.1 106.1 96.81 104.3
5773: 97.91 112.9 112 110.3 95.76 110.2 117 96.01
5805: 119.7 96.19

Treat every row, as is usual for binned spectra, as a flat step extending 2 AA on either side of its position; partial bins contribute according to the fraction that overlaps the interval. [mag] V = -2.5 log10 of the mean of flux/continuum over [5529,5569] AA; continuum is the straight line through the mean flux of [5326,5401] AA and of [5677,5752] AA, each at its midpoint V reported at -0.02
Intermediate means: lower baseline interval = 98.5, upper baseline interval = 97.5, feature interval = 99.5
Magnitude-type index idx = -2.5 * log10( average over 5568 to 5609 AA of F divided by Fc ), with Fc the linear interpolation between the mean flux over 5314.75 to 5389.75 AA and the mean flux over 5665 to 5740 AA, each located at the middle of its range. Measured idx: 0.007 mag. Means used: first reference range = 99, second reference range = 97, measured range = 97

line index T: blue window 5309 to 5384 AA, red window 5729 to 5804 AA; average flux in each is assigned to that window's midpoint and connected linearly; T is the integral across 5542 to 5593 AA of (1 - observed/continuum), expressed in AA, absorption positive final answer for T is 1.2 AA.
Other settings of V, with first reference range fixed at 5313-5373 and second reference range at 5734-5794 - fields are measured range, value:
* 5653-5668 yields 0.105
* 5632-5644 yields 0.007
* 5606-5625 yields 0.039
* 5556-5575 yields -0.056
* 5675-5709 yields 0.058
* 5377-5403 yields 0.045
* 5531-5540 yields 0.059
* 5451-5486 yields 0.053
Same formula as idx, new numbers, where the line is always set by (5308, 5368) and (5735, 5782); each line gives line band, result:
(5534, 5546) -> 0.070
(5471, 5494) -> 0.004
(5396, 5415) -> 0.044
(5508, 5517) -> 0.071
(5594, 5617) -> 0.027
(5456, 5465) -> 0.097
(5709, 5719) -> 0.075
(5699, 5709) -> 0.123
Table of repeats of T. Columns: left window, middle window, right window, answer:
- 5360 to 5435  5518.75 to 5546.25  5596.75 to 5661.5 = 1.2 AA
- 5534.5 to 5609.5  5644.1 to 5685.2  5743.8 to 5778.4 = 1.1 AA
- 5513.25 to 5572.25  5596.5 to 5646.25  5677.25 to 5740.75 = -1.3 AA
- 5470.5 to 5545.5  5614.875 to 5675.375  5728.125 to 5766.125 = -0.4 AA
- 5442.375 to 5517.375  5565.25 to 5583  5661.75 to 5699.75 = -0.9 AA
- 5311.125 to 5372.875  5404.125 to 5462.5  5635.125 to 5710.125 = -0.8 AA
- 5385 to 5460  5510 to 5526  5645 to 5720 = 0.9 AA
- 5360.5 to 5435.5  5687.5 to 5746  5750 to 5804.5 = 3.8 AA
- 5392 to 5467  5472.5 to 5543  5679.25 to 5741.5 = 2.7 AA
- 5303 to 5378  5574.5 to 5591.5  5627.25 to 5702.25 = 1.3 AA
